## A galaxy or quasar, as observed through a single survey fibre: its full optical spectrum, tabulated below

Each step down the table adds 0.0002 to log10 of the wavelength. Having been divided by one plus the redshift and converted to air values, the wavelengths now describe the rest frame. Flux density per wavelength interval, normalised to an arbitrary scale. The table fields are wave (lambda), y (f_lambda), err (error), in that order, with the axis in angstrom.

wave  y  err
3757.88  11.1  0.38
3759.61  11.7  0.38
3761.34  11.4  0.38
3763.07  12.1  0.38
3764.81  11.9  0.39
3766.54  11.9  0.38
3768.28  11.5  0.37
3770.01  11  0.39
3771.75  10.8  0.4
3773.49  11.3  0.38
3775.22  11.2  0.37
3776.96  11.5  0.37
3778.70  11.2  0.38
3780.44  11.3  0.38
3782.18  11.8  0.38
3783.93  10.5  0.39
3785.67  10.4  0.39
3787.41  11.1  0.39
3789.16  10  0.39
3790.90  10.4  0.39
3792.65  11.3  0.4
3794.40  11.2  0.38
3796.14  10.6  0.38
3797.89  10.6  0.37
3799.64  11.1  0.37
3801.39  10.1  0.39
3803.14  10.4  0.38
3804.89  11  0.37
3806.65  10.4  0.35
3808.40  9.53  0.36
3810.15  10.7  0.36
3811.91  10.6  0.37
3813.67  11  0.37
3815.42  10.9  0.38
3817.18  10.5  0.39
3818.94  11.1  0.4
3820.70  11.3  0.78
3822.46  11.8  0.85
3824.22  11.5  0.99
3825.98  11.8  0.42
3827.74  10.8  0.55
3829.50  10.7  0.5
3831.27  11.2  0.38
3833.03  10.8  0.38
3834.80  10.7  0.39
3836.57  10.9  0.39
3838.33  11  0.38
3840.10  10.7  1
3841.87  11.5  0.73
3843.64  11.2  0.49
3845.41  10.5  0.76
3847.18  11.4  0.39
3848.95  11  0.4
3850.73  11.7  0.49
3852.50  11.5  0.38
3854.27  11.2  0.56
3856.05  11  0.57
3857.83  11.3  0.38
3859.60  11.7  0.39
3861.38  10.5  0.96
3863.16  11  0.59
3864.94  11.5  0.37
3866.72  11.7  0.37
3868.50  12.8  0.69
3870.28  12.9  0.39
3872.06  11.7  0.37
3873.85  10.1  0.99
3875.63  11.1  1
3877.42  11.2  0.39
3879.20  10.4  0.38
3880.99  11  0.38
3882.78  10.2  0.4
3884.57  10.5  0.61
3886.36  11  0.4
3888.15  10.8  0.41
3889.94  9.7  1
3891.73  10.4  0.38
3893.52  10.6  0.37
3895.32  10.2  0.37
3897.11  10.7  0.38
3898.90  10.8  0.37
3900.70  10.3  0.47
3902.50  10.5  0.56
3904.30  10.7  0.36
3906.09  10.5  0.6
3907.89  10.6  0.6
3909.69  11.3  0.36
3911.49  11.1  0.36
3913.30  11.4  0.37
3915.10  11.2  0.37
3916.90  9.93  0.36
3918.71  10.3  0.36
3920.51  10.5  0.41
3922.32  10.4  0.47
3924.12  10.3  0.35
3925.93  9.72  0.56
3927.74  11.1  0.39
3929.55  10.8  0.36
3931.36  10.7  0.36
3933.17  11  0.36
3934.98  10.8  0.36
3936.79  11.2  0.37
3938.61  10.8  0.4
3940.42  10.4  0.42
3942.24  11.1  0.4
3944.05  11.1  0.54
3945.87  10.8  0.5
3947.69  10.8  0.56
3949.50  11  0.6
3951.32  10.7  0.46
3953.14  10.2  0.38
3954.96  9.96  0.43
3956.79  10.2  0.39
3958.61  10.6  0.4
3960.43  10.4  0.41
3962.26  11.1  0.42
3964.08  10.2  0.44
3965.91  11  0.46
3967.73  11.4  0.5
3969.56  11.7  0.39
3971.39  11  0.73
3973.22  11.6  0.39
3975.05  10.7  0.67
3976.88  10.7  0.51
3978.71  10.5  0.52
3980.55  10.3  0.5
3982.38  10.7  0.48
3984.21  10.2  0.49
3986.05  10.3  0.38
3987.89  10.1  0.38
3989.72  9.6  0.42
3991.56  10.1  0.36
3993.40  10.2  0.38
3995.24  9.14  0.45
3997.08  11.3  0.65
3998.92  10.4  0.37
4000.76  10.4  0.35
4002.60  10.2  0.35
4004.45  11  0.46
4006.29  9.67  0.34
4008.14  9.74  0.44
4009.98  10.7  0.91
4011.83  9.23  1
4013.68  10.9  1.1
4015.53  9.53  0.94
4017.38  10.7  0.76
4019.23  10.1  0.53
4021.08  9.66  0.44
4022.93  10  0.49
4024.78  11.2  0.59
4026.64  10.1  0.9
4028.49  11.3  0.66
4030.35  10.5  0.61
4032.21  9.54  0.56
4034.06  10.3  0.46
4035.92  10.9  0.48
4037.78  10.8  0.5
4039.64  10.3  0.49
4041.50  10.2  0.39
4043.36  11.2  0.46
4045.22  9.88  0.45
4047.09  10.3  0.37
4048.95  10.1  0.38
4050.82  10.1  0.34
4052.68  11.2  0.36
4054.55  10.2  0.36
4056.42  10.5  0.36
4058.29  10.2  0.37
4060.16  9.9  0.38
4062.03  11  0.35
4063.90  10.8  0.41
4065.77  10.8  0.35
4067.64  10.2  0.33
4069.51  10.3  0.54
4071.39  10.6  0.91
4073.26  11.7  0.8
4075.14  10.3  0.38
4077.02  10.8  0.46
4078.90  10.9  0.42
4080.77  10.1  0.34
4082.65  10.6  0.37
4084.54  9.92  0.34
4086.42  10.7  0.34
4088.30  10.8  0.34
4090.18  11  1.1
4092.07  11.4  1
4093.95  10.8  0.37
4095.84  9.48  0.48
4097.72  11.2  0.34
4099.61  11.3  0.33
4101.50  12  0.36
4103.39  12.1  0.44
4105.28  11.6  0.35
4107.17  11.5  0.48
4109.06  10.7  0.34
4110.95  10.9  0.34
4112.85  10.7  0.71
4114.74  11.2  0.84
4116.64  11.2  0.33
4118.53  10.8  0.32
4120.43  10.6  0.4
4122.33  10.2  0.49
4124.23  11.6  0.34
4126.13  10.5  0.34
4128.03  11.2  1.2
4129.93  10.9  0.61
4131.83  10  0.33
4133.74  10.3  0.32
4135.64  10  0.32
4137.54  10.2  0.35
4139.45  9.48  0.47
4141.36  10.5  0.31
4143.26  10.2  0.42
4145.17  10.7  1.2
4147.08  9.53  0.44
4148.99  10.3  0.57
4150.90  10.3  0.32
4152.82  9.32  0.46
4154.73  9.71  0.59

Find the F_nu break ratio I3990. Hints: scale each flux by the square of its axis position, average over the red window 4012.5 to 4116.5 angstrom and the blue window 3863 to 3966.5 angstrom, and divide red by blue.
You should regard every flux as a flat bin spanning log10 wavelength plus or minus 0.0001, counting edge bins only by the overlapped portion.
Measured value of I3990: 1.07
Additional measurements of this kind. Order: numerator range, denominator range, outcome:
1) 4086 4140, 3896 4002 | 1.11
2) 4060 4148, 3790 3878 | 1.11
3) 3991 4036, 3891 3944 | 1.01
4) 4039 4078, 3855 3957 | 1.05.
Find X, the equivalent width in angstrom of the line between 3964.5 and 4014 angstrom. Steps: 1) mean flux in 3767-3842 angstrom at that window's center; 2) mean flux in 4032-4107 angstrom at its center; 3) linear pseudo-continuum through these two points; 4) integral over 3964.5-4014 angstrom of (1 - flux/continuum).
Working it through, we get 1.31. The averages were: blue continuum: 10.9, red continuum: 10.7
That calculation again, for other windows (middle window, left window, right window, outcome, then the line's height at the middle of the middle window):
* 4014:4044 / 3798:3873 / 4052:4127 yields 1.3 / 10.9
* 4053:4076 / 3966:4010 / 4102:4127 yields 0.6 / 10.8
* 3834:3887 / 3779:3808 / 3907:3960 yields -2.2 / 10.7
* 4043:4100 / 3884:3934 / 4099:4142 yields 1.1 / 10.8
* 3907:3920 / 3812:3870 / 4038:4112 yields 0.3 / 11.1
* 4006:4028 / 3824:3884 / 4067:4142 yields 1.5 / 10.9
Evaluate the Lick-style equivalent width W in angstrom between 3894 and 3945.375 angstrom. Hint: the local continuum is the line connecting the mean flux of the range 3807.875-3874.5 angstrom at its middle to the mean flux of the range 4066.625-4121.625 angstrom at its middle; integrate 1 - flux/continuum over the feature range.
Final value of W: 1.76 angstrom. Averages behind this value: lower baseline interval 11.2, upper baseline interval 10.9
